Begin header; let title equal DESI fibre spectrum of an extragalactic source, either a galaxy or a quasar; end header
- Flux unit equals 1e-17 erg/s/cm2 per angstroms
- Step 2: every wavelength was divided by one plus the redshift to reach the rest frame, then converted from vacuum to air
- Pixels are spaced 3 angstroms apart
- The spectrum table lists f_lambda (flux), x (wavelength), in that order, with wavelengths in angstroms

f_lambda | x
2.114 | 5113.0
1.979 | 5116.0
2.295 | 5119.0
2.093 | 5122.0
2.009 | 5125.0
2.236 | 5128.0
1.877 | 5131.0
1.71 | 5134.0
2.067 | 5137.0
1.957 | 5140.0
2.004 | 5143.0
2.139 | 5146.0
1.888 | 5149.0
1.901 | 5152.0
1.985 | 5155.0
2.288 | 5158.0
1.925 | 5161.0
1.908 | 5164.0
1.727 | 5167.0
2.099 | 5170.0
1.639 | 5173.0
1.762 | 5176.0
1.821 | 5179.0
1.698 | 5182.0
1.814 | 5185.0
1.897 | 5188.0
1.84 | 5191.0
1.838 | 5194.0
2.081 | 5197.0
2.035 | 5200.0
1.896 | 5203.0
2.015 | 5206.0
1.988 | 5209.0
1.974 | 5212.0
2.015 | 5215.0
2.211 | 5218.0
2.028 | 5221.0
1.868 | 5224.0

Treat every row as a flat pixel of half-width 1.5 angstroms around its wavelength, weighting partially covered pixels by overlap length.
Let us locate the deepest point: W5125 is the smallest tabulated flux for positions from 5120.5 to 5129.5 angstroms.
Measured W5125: 2.009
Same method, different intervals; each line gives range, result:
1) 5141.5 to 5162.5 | 1.888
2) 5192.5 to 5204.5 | 1.838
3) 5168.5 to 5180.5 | 1.639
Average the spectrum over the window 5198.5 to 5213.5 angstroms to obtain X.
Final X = 1.98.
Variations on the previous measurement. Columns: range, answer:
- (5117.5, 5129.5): 2.16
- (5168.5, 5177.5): 1.83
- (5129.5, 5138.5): 1.88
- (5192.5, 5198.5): 1.96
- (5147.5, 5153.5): 1.89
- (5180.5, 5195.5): 1.82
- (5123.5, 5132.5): 2.04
